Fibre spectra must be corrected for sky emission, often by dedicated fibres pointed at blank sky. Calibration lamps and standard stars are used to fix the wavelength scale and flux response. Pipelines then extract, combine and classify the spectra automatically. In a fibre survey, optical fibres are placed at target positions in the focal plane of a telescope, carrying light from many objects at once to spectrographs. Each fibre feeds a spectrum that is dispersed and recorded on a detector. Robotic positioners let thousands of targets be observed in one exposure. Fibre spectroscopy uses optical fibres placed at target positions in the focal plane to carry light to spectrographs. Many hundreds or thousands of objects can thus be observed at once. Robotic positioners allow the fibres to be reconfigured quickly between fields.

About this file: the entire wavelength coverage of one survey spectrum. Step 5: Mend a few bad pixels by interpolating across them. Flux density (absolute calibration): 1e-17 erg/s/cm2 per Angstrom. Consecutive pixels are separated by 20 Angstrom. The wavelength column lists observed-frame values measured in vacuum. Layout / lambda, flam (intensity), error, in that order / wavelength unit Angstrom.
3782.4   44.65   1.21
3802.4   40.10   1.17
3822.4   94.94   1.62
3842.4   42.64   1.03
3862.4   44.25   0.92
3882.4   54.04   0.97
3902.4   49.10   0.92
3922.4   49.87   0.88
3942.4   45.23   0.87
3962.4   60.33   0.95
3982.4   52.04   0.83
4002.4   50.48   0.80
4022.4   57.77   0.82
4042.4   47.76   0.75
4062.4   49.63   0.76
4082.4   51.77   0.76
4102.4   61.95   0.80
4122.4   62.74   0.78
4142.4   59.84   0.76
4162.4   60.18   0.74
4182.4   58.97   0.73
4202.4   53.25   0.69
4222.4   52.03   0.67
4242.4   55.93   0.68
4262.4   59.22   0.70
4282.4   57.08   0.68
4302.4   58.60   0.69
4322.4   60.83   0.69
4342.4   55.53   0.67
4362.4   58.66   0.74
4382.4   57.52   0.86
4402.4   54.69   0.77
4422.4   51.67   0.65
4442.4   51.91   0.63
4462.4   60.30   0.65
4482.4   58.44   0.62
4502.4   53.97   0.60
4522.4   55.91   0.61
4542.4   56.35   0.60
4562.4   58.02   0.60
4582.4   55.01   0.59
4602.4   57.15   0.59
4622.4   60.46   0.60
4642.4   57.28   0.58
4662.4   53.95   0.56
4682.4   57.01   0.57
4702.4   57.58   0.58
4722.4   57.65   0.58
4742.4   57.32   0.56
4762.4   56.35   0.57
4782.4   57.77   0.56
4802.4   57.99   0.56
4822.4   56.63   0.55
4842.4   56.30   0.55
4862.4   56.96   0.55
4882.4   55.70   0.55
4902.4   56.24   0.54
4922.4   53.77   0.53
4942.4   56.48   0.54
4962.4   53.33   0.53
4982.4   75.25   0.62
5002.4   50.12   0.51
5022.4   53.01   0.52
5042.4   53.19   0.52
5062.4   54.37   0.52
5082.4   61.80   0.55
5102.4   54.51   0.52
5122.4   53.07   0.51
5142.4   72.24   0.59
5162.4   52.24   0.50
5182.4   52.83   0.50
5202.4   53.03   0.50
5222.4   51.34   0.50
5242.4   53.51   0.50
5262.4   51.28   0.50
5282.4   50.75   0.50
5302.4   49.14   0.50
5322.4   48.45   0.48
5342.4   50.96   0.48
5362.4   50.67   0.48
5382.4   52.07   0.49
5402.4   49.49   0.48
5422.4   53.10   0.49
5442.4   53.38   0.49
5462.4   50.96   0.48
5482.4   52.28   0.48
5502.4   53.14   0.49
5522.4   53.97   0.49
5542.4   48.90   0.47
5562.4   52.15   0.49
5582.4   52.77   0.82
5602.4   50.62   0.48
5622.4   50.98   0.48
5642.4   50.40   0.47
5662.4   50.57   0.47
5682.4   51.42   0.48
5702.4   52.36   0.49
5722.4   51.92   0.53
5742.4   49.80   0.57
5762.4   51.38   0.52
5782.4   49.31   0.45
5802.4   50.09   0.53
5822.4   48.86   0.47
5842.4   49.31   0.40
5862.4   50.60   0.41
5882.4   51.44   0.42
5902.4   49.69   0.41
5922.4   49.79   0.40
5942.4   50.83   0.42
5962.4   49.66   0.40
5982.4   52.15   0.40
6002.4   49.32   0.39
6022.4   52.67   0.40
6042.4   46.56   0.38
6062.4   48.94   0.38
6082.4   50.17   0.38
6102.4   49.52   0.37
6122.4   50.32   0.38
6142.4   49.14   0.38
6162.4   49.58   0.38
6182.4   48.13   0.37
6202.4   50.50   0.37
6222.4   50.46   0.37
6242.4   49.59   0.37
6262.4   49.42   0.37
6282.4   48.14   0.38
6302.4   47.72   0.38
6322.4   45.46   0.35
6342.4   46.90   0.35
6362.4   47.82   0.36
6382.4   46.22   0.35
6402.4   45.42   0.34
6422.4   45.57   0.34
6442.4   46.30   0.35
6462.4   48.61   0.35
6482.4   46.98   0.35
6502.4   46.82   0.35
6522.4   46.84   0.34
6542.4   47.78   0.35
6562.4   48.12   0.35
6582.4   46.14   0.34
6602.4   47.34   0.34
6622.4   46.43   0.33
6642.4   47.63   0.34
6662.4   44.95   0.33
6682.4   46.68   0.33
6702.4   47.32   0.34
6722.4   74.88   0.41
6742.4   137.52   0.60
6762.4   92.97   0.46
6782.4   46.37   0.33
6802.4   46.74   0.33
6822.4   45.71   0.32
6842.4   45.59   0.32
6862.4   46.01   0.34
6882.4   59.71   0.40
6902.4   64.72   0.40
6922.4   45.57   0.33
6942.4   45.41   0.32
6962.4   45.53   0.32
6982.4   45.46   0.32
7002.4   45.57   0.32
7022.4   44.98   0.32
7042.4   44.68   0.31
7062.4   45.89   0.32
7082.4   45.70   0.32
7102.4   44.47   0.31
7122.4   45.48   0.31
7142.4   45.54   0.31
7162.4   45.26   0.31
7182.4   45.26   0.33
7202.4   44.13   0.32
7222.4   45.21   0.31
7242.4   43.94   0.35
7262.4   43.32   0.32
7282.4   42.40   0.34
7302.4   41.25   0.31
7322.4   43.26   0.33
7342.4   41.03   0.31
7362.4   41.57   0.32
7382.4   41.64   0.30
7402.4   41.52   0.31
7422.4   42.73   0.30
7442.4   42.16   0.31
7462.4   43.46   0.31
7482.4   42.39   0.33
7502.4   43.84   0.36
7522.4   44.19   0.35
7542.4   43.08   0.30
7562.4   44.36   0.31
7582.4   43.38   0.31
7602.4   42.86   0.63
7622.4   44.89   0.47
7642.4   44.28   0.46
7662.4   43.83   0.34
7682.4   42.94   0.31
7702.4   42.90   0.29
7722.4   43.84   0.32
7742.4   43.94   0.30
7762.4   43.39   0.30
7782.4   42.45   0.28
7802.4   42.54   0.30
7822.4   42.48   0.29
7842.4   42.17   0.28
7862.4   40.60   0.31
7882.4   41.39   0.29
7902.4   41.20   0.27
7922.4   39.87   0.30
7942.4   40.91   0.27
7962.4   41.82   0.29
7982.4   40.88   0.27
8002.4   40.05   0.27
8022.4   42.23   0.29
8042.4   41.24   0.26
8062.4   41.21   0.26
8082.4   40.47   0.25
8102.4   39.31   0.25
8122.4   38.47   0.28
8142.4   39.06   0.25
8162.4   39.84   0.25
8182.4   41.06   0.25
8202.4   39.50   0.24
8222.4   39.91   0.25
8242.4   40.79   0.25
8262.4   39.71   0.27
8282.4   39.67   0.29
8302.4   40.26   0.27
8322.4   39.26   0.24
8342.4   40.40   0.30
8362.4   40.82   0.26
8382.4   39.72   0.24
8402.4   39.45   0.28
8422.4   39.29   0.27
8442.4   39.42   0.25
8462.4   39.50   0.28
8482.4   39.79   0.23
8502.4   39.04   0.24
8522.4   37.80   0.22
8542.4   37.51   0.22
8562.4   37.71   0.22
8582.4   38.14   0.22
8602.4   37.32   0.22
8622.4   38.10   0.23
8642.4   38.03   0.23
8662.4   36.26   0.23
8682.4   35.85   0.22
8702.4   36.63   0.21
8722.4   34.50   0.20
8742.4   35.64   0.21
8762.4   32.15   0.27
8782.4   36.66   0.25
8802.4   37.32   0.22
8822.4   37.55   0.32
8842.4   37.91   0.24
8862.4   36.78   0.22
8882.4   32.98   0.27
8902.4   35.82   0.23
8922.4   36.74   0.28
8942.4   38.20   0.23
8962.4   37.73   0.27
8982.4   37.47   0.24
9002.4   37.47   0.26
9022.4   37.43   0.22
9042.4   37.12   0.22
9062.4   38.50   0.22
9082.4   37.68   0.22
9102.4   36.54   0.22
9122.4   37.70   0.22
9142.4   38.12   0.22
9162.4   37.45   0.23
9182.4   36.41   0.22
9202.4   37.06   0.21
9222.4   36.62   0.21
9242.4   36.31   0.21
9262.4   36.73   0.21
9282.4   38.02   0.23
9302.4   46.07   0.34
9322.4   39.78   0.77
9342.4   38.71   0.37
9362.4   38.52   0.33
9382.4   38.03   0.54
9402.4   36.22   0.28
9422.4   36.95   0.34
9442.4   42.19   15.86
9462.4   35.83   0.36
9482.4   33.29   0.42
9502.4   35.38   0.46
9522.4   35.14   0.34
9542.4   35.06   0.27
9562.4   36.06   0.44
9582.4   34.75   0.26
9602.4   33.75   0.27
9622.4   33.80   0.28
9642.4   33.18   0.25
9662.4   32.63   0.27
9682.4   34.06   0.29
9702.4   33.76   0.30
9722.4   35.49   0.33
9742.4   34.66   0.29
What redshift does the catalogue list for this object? 0.03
